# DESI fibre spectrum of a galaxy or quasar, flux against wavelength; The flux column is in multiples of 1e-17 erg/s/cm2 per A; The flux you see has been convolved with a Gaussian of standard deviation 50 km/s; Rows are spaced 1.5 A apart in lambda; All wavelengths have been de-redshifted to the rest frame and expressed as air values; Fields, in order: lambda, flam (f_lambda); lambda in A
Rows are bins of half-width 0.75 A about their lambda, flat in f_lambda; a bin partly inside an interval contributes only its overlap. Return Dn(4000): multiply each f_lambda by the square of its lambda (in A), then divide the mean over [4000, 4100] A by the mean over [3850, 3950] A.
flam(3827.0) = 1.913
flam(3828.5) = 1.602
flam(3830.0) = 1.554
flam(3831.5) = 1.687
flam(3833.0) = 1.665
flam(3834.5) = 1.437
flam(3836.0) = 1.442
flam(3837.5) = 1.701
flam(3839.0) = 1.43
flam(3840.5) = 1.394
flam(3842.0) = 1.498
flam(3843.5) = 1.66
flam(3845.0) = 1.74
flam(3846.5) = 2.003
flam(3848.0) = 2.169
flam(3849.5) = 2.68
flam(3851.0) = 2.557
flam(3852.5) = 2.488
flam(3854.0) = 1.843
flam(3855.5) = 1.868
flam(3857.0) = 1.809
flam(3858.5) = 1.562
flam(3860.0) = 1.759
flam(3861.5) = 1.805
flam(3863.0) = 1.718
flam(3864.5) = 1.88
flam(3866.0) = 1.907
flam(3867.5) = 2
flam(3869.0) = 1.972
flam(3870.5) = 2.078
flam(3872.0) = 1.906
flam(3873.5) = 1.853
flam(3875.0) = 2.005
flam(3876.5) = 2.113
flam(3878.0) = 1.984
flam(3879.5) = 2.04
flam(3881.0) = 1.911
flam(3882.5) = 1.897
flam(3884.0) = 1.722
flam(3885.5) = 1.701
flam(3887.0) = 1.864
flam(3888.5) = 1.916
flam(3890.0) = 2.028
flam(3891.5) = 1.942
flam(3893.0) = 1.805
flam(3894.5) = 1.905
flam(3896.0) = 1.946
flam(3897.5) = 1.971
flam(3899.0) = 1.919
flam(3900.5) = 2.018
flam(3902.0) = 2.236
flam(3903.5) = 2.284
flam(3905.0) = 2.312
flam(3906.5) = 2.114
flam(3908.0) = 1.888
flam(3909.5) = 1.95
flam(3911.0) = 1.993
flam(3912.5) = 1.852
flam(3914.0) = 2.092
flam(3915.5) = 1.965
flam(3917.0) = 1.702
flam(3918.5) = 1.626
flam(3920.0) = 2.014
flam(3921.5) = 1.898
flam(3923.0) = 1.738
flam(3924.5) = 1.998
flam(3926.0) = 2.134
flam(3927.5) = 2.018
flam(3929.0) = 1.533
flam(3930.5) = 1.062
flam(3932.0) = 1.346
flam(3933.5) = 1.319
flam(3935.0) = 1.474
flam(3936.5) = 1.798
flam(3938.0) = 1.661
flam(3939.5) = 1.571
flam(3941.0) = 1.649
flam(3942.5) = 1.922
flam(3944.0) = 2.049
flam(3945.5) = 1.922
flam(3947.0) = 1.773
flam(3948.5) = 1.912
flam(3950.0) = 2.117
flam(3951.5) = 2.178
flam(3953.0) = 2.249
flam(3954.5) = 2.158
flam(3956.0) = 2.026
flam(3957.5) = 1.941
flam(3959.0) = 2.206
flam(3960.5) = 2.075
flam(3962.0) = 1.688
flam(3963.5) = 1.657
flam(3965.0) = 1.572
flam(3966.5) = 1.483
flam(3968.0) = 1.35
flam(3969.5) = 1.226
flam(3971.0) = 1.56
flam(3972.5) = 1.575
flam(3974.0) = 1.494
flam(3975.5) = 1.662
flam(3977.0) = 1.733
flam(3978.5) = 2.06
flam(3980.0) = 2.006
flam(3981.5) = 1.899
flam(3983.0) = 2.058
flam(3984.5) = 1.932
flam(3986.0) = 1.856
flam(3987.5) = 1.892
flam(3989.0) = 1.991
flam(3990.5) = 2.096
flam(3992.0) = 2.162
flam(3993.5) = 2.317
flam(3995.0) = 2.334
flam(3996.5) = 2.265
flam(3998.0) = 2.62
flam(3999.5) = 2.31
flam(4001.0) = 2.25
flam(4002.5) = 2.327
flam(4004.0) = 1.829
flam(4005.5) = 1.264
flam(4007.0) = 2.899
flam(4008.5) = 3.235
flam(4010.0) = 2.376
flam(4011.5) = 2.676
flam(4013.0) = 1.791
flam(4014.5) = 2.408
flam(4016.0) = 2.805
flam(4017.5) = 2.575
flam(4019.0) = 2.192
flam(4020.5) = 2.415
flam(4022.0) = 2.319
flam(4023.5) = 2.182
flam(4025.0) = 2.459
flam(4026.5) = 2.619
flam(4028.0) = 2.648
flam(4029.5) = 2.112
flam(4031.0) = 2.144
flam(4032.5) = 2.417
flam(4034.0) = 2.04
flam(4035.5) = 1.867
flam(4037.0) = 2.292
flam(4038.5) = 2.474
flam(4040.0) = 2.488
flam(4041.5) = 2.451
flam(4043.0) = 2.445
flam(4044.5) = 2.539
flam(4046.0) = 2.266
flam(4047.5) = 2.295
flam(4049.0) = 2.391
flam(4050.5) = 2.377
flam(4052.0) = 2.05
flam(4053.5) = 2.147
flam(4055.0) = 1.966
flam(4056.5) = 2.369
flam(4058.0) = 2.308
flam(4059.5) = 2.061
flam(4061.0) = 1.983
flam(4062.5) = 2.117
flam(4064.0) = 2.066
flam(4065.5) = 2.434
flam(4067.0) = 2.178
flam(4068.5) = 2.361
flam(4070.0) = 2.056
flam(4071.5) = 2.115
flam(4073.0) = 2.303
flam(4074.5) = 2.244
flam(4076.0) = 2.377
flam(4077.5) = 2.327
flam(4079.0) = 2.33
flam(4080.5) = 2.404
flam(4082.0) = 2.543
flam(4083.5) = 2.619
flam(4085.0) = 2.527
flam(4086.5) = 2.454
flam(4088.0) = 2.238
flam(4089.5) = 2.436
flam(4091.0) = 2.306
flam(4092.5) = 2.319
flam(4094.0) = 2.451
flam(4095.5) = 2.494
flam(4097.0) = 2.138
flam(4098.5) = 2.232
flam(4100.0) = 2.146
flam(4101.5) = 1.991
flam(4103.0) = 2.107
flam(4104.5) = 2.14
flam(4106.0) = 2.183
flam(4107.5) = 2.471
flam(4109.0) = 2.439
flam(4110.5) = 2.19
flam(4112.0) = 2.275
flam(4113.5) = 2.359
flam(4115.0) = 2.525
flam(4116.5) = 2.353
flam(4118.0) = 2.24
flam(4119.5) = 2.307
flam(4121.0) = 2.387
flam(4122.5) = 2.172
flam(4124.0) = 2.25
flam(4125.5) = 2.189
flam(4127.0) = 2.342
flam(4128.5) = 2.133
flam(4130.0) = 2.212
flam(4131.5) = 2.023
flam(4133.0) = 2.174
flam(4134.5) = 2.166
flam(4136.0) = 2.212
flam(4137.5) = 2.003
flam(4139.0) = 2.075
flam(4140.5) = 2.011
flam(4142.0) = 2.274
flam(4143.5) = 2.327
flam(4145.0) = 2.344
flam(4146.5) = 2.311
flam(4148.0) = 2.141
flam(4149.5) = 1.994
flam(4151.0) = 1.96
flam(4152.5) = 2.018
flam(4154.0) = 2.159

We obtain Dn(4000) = 1.32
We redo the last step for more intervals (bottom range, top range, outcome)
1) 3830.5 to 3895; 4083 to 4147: 1.38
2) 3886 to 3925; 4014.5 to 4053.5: 1.28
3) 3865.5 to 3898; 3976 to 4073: 1.25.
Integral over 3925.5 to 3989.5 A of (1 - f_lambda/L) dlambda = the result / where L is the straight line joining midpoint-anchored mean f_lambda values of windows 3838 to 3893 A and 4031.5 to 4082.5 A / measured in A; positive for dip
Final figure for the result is 9.1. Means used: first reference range 1.91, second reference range 2.27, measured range 1.78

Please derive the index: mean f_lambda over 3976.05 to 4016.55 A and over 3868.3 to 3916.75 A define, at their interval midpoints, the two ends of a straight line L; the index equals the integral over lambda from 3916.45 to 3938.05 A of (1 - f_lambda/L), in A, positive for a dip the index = 3.76 A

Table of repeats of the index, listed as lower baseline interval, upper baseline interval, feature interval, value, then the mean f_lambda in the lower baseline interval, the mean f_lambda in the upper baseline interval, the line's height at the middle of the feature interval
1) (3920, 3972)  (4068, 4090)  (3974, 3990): 0.3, 1.77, 2.35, 1.93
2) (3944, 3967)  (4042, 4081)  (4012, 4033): -2.3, 1.94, 2.25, 2.14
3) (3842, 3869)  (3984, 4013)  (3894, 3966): 7.4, 1.95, 2.23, 2.1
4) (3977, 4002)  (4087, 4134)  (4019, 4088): -3.3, 2.12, 2.27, 2.2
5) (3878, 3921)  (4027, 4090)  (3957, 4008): 4.7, 1.95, 2.29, 2.13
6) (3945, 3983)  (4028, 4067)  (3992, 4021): -4.5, 1.82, 2.25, 2.04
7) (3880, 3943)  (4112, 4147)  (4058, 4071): -0.3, 1.85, 2.23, 2.12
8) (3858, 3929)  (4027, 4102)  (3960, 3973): 3.2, 1.93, 2.29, 2.08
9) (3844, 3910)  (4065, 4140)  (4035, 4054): -1.1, 1.98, 2.28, 2.2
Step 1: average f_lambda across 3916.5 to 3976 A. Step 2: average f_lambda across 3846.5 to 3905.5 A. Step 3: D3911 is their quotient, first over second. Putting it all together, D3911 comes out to 0.9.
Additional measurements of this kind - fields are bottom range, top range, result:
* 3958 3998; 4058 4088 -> 1.23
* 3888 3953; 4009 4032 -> 1.27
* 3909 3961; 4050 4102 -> 1.23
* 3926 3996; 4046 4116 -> 1.25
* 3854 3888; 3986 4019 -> 1.22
